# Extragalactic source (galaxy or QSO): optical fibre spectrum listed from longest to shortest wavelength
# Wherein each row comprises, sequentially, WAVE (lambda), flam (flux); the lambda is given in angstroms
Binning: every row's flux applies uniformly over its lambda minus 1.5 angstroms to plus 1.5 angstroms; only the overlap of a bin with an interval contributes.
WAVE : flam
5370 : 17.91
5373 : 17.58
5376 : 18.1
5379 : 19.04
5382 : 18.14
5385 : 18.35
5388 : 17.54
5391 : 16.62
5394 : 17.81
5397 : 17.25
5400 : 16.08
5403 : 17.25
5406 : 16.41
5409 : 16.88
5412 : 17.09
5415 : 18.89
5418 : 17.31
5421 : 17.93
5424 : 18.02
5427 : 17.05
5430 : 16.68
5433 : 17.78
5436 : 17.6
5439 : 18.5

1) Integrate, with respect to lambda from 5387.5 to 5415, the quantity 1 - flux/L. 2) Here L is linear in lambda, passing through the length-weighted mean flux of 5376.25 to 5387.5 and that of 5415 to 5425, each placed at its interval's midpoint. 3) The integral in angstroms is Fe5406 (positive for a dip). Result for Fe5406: 1.6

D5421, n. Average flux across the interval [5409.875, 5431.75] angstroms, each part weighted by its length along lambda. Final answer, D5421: 17.5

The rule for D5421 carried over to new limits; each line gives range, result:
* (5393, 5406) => 17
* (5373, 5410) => 17.5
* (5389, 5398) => 17.2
